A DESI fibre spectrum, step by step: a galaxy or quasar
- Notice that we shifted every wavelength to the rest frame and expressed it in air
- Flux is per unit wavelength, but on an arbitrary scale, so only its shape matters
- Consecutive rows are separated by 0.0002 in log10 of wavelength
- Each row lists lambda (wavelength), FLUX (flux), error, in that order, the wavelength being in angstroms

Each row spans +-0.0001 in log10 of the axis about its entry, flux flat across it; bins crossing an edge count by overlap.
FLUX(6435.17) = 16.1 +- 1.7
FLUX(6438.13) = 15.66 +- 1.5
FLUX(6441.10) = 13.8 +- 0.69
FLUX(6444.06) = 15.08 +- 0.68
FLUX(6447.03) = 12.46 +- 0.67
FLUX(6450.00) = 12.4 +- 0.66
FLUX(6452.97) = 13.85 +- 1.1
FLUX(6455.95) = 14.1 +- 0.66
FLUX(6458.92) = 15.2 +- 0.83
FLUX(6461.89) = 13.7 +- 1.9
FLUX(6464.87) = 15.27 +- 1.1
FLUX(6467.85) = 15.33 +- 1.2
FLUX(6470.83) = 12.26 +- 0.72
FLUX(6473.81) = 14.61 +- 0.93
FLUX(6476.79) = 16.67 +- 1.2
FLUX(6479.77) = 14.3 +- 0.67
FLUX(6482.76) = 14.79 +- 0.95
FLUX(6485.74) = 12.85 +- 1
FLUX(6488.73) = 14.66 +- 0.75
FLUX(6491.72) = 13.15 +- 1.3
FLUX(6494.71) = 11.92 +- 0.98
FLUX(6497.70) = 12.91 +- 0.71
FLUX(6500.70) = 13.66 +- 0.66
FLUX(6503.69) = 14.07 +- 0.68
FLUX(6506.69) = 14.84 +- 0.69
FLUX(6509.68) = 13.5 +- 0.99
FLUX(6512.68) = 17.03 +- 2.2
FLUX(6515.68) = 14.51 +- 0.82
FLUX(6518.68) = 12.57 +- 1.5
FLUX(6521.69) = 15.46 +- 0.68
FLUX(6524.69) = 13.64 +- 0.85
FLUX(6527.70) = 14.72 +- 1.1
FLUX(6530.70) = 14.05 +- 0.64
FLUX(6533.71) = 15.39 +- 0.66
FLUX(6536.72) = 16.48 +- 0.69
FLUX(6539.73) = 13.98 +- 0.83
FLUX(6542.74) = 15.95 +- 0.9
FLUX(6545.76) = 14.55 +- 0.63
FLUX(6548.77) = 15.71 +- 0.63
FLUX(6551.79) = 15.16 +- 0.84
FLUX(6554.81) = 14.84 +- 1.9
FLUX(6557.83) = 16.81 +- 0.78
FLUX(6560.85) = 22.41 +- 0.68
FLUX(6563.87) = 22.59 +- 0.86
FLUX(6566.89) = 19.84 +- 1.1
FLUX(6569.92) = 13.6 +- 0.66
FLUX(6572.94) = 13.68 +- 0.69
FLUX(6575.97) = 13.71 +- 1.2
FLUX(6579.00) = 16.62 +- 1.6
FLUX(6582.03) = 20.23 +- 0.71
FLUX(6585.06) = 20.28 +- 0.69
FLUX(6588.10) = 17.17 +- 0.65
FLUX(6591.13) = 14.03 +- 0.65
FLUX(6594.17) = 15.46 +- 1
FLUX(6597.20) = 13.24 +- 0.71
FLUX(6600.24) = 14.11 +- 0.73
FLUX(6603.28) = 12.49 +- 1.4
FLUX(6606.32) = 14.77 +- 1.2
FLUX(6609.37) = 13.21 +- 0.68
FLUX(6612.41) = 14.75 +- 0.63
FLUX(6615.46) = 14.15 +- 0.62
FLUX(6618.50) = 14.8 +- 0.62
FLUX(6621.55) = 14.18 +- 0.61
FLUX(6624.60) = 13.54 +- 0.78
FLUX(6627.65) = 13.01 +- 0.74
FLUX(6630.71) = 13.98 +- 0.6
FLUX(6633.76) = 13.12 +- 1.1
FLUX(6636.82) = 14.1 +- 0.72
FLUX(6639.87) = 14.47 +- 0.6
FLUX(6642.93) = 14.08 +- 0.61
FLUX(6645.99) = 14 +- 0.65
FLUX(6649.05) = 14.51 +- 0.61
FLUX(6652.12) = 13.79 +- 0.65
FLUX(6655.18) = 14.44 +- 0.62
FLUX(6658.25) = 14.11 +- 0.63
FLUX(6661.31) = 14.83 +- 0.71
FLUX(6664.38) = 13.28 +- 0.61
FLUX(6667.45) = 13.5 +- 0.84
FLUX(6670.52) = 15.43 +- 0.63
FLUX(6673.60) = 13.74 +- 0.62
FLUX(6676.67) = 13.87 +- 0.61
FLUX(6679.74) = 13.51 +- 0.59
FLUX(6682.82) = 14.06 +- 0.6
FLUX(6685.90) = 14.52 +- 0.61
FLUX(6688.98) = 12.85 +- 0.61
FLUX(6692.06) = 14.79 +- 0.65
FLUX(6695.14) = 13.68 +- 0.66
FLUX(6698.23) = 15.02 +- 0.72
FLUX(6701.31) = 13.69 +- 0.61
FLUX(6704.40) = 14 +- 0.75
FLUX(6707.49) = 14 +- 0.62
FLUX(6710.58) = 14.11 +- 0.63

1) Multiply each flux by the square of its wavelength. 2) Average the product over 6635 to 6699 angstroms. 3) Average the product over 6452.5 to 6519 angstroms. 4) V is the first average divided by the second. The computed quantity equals 1.1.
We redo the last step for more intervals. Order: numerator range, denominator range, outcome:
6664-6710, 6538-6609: 0.90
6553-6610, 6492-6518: 1.19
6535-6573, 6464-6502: 1.22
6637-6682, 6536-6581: 0.89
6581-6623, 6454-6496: 1.11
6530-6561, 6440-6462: 1.17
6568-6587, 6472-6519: 1.19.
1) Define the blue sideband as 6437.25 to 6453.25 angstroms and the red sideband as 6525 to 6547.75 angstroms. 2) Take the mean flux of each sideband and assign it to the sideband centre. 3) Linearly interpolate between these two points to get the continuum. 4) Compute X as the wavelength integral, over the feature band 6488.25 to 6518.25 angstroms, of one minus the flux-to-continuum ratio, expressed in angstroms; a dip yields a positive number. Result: 1.2 angstroms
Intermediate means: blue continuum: 13.8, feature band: 14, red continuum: 15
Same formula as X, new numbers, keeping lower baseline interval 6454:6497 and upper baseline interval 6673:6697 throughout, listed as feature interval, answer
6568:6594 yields -4.0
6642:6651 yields -0.2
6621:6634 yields 0.4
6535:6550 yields -1.3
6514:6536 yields -0.5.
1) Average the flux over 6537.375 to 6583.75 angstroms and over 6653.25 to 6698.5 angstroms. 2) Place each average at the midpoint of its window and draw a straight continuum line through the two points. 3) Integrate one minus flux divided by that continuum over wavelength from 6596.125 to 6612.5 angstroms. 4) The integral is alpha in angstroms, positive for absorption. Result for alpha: 2.1 angstroms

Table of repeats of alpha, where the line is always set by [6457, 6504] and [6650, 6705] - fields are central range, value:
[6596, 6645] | 0.7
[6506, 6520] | -0.4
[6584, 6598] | -2.0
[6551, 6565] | -4.3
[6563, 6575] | -2.5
